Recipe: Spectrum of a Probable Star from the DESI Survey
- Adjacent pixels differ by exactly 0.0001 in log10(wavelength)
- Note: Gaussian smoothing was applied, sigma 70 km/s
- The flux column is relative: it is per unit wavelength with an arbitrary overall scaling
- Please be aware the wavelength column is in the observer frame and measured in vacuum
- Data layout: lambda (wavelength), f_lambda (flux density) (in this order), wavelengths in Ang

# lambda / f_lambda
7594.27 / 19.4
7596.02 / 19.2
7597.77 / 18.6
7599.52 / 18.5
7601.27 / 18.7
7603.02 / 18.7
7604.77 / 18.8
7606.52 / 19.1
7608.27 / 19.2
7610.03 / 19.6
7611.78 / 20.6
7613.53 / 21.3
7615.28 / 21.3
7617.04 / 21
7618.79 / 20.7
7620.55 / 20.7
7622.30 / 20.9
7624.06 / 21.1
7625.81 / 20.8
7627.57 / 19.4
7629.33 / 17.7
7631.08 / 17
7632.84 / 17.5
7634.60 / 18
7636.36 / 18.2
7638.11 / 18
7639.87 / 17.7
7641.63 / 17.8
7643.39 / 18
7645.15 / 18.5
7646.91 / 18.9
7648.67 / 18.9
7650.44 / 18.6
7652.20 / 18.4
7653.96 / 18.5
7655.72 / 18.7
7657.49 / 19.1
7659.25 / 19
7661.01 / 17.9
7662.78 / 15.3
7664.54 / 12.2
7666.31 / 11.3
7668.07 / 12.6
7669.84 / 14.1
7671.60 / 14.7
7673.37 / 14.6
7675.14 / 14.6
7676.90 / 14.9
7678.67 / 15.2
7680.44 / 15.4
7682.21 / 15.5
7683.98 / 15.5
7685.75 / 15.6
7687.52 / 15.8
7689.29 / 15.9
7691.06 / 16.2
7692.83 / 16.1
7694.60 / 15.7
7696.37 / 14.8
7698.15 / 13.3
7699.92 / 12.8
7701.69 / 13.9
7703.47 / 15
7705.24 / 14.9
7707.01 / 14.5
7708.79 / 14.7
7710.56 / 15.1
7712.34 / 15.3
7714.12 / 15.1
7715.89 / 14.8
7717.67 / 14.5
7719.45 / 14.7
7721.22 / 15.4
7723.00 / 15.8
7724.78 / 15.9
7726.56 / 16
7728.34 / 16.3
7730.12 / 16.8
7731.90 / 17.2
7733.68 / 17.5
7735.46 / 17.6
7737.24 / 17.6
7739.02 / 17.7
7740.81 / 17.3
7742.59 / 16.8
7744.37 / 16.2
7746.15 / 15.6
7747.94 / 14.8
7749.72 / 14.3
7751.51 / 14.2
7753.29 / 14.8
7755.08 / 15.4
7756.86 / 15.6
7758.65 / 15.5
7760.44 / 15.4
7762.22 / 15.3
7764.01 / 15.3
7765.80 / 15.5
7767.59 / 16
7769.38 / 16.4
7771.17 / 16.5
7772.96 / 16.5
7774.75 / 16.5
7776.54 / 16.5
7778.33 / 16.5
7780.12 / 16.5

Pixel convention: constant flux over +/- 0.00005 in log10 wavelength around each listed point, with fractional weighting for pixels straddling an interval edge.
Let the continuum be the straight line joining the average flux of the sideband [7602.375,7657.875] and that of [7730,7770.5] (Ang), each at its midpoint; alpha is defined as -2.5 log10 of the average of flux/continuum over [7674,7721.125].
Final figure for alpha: 0.161 mag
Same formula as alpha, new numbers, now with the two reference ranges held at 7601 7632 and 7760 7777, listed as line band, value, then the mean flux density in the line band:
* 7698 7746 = 0.095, 15.7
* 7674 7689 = 0.186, 15.3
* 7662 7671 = 0.376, 13.1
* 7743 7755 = 0.097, 15.1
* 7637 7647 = 0.063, 18.1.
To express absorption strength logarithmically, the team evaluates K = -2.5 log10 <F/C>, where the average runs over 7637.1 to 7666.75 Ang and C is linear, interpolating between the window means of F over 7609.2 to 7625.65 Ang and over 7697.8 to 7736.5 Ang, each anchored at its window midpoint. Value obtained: 0.083 mag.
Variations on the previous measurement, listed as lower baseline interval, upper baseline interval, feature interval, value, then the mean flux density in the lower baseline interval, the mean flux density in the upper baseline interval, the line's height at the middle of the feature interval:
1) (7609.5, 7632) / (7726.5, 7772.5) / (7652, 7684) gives 0.20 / 20.2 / 16.1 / 18.7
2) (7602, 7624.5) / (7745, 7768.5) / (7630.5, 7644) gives 0.09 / 20.2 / 15.2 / 19.4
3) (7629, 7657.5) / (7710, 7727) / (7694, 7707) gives 0.12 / 18.2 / 15.2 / 15.9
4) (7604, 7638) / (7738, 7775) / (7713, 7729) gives 0.09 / 19.6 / 15.8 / 16.8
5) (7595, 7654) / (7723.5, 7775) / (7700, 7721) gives 0.16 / 19.1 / 16.1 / 17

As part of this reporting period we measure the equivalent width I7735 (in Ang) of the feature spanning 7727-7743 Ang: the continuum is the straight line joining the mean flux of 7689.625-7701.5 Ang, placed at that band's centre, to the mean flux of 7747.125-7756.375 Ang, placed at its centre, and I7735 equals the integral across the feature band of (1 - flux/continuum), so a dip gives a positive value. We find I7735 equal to -2.6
